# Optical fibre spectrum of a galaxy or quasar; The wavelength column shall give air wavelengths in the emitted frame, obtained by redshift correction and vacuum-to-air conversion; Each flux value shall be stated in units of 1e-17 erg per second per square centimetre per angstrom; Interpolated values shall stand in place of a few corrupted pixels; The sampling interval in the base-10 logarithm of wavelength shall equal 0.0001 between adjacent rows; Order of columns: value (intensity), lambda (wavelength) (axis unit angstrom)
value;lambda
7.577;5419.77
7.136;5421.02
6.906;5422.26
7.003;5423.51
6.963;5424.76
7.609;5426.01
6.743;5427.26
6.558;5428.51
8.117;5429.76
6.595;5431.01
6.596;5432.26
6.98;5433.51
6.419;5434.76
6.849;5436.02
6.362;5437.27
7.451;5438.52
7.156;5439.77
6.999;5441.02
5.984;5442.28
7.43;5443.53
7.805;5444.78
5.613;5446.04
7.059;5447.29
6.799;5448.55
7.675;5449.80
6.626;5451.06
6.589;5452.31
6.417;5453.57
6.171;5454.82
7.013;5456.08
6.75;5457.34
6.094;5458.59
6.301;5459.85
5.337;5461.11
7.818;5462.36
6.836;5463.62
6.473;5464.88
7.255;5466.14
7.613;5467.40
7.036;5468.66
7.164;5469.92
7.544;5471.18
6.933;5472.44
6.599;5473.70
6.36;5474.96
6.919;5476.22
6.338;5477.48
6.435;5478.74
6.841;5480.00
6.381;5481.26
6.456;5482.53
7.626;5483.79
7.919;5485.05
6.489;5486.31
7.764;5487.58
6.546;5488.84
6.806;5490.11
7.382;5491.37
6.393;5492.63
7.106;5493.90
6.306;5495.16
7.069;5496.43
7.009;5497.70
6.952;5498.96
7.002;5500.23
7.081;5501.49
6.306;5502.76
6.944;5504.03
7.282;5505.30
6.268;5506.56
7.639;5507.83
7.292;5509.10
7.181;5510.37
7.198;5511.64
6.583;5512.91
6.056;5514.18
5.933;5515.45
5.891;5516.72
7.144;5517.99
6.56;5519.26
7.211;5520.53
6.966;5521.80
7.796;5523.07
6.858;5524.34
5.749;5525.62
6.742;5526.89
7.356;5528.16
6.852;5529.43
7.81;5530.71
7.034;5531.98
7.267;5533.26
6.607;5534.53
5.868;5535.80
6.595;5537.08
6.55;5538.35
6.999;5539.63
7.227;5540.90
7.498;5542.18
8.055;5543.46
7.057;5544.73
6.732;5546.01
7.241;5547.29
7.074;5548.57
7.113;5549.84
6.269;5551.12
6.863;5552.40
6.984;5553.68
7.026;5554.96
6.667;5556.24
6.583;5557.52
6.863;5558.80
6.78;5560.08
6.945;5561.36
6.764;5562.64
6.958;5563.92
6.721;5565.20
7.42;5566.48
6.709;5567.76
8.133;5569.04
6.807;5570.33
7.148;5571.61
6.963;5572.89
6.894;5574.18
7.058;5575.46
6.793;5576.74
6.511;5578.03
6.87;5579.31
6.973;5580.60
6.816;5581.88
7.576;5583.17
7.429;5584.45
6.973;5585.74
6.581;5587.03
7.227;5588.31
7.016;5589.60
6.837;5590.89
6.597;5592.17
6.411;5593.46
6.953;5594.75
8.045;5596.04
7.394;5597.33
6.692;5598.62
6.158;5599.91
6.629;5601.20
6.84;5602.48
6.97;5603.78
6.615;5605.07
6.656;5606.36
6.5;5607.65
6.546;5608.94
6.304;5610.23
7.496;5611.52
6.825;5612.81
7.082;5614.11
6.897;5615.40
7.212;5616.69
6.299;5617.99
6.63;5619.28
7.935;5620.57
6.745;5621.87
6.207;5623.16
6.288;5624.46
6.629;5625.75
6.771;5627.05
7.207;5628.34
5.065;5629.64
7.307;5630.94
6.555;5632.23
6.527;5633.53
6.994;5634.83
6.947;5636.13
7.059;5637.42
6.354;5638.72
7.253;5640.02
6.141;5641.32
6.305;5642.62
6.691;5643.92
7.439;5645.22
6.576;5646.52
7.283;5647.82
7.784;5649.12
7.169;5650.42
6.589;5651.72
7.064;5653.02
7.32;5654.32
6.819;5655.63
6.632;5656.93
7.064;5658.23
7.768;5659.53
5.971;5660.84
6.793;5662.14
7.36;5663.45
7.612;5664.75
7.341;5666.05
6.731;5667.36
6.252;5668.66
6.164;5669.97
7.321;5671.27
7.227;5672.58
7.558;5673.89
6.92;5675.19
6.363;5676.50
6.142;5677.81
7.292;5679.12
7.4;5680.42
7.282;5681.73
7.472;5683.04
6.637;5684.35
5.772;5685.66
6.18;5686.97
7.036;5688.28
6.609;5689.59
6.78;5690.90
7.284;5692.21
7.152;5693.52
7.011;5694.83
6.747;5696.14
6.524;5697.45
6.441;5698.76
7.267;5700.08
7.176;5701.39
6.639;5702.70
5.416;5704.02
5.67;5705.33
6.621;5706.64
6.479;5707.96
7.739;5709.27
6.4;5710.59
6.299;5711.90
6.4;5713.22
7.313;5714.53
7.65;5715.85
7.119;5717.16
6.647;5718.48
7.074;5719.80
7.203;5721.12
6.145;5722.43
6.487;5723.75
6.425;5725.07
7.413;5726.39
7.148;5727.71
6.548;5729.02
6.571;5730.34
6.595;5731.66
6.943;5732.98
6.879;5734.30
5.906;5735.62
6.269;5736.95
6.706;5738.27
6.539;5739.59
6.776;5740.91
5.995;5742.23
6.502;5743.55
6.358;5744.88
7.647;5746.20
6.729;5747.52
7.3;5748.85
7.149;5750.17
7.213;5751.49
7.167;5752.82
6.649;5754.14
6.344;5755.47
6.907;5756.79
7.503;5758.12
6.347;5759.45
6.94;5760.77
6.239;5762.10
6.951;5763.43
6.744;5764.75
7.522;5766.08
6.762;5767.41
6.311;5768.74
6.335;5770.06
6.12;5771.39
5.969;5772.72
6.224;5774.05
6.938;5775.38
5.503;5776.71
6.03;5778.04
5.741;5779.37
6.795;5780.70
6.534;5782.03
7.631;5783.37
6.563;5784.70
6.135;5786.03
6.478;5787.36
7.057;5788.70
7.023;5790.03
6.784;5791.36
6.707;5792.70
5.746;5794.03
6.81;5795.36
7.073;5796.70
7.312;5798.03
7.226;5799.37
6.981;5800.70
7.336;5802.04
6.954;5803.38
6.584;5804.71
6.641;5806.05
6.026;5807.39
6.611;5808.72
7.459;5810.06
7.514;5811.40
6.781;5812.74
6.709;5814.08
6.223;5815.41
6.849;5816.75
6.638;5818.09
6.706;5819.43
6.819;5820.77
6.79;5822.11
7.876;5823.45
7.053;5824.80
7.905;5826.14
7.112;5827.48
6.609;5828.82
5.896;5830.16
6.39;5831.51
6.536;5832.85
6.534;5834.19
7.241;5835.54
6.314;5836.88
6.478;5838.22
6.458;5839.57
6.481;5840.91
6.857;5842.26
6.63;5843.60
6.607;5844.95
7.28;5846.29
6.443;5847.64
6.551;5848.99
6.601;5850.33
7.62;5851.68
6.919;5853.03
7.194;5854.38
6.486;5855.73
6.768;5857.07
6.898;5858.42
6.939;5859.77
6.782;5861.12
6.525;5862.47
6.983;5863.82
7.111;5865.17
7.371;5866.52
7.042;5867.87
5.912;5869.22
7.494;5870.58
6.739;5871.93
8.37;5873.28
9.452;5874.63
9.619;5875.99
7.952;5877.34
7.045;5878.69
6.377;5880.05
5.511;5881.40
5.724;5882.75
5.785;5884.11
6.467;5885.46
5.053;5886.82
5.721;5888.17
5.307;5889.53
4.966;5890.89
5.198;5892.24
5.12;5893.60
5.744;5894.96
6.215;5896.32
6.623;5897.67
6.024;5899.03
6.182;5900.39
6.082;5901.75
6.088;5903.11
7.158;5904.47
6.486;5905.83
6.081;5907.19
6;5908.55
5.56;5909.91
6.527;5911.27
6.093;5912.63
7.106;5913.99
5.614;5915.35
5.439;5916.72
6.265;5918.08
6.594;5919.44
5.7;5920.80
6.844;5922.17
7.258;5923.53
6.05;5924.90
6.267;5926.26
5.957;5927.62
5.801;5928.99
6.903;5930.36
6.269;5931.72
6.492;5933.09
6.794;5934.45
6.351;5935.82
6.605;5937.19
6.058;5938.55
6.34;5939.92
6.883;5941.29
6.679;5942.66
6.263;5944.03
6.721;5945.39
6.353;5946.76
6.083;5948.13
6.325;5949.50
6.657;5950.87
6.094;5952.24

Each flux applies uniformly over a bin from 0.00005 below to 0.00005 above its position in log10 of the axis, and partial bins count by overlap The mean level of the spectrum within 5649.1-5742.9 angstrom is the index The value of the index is 6.8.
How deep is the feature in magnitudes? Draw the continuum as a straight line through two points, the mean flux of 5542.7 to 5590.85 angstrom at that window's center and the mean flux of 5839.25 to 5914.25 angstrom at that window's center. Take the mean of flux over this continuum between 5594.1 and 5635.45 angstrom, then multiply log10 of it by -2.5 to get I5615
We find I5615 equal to 0.02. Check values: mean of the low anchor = 6.99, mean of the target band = 6.78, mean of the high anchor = 6.57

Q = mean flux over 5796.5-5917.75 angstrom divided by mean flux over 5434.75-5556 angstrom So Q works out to 1.0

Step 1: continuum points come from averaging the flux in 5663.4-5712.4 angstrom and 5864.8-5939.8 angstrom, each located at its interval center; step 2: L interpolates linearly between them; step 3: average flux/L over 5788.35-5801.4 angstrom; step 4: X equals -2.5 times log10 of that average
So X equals -0.04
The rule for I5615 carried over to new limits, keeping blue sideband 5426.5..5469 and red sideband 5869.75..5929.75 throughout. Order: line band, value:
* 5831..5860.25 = -0.05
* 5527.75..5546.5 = -0.05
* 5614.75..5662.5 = -0.03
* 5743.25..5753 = -0.08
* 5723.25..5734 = -0.04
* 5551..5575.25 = -0.04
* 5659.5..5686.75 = -0.05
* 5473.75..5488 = -0.01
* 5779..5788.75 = -0.02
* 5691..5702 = -0.06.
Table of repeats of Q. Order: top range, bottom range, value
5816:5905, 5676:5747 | 0.99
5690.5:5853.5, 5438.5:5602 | 0.98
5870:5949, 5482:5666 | 0.93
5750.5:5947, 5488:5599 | 0.95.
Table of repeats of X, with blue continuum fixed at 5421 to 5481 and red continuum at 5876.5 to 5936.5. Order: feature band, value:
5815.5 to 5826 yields -0.11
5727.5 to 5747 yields -0.03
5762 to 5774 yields -0.03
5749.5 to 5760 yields -0.09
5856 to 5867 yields -0.11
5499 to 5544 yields -0.03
